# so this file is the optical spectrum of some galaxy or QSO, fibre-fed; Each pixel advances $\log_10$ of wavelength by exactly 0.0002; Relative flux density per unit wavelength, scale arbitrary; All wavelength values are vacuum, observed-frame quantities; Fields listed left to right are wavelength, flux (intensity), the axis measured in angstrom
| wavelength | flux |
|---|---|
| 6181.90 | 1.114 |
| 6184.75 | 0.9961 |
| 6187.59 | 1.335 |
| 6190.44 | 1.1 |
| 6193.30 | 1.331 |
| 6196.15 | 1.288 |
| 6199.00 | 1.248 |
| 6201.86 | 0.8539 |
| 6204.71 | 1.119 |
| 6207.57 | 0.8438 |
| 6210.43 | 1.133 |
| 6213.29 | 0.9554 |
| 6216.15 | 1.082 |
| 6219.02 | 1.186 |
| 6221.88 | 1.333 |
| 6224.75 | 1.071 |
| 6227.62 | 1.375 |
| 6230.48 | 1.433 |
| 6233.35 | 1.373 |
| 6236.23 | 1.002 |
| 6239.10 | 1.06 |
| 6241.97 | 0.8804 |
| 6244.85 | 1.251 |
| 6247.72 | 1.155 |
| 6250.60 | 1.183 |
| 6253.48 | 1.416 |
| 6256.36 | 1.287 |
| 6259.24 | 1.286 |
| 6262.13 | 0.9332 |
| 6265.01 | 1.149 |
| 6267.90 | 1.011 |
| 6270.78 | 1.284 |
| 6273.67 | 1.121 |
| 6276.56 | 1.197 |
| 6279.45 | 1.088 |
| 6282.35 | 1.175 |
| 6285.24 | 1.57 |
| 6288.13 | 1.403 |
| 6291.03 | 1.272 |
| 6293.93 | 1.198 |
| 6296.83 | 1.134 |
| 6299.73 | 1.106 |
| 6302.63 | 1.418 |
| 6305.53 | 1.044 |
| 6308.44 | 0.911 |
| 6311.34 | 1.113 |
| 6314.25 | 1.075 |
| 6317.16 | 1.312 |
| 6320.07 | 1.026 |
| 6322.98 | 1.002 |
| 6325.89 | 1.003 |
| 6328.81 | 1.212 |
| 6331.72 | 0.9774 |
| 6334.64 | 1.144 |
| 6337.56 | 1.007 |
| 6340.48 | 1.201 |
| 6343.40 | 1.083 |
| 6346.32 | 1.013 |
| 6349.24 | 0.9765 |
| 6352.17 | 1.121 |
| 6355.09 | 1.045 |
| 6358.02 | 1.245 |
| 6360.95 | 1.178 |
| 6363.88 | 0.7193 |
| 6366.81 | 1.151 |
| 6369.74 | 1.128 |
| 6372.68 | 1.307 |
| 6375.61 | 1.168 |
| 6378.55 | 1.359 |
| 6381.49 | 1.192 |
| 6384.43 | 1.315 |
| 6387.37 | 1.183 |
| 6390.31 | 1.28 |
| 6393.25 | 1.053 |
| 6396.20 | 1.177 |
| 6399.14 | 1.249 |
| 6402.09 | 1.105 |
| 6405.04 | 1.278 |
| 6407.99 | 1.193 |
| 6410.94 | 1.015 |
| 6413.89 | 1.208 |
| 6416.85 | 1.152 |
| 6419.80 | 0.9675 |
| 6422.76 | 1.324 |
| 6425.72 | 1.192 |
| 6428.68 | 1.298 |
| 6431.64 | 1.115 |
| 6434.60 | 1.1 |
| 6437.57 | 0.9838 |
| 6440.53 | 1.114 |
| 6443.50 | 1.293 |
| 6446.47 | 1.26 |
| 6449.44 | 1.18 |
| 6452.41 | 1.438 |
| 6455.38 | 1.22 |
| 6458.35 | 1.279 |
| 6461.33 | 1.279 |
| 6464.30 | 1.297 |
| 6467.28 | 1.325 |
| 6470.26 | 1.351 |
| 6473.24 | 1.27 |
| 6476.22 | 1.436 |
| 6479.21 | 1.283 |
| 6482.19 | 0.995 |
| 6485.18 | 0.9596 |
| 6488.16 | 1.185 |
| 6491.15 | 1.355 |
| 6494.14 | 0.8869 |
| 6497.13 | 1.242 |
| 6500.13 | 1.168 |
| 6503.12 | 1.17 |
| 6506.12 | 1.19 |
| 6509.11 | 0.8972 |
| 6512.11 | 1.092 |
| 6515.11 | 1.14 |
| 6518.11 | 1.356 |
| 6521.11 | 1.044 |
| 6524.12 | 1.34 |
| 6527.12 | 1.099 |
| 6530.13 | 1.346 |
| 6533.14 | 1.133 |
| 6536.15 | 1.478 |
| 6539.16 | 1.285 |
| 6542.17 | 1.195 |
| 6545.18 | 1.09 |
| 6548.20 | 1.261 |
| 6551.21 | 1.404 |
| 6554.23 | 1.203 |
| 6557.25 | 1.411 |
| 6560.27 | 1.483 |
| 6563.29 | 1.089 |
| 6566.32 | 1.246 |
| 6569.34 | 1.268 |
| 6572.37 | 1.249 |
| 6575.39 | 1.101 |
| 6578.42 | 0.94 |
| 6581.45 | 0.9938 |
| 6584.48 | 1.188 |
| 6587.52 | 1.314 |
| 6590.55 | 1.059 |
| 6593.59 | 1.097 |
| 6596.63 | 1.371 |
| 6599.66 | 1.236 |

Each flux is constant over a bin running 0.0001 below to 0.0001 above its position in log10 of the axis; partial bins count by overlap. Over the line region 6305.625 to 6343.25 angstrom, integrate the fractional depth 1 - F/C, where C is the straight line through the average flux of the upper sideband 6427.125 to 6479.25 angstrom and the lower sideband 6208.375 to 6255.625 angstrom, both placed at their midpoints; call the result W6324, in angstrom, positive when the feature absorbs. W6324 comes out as 4.0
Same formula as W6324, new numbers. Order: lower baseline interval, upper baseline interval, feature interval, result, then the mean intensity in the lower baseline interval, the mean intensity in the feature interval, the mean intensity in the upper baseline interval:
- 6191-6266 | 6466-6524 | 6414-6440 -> 0.7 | 1.16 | 1.14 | 1.18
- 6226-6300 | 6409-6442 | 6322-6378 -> 3.6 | 1.21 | 1.09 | 1.13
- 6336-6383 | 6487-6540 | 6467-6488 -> -0.9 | 1.12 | 1.22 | 1.19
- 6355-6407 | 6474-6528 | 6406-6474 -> -2.5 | 1.18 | 1.21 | 1.16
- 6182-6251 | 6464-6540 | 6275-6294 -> -1.9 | 1.15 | 1.28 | 1.2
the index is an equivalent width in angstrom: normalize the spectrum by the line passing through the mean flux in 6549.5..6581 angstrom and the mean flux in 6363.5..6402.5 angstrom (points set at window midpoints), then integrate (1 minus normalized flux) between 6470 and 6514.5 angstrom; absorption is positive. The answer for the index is 1.9 angstrom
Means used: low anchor 1.18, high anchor 1.23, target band 1.16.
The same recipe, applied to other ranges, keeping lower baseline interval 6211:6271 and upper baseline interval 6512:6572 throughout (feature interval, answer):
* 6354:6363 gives 0.5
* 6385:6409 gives 0.4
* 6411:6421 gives 1.0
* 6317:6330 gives 1.2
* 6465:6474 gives -0.6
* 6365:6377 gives 0.3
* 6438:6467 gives -0.6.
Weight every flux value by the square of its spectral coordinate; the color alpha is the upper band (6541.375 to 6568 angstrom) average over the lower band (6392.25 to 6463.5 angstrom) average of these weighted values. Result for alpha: 1.11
